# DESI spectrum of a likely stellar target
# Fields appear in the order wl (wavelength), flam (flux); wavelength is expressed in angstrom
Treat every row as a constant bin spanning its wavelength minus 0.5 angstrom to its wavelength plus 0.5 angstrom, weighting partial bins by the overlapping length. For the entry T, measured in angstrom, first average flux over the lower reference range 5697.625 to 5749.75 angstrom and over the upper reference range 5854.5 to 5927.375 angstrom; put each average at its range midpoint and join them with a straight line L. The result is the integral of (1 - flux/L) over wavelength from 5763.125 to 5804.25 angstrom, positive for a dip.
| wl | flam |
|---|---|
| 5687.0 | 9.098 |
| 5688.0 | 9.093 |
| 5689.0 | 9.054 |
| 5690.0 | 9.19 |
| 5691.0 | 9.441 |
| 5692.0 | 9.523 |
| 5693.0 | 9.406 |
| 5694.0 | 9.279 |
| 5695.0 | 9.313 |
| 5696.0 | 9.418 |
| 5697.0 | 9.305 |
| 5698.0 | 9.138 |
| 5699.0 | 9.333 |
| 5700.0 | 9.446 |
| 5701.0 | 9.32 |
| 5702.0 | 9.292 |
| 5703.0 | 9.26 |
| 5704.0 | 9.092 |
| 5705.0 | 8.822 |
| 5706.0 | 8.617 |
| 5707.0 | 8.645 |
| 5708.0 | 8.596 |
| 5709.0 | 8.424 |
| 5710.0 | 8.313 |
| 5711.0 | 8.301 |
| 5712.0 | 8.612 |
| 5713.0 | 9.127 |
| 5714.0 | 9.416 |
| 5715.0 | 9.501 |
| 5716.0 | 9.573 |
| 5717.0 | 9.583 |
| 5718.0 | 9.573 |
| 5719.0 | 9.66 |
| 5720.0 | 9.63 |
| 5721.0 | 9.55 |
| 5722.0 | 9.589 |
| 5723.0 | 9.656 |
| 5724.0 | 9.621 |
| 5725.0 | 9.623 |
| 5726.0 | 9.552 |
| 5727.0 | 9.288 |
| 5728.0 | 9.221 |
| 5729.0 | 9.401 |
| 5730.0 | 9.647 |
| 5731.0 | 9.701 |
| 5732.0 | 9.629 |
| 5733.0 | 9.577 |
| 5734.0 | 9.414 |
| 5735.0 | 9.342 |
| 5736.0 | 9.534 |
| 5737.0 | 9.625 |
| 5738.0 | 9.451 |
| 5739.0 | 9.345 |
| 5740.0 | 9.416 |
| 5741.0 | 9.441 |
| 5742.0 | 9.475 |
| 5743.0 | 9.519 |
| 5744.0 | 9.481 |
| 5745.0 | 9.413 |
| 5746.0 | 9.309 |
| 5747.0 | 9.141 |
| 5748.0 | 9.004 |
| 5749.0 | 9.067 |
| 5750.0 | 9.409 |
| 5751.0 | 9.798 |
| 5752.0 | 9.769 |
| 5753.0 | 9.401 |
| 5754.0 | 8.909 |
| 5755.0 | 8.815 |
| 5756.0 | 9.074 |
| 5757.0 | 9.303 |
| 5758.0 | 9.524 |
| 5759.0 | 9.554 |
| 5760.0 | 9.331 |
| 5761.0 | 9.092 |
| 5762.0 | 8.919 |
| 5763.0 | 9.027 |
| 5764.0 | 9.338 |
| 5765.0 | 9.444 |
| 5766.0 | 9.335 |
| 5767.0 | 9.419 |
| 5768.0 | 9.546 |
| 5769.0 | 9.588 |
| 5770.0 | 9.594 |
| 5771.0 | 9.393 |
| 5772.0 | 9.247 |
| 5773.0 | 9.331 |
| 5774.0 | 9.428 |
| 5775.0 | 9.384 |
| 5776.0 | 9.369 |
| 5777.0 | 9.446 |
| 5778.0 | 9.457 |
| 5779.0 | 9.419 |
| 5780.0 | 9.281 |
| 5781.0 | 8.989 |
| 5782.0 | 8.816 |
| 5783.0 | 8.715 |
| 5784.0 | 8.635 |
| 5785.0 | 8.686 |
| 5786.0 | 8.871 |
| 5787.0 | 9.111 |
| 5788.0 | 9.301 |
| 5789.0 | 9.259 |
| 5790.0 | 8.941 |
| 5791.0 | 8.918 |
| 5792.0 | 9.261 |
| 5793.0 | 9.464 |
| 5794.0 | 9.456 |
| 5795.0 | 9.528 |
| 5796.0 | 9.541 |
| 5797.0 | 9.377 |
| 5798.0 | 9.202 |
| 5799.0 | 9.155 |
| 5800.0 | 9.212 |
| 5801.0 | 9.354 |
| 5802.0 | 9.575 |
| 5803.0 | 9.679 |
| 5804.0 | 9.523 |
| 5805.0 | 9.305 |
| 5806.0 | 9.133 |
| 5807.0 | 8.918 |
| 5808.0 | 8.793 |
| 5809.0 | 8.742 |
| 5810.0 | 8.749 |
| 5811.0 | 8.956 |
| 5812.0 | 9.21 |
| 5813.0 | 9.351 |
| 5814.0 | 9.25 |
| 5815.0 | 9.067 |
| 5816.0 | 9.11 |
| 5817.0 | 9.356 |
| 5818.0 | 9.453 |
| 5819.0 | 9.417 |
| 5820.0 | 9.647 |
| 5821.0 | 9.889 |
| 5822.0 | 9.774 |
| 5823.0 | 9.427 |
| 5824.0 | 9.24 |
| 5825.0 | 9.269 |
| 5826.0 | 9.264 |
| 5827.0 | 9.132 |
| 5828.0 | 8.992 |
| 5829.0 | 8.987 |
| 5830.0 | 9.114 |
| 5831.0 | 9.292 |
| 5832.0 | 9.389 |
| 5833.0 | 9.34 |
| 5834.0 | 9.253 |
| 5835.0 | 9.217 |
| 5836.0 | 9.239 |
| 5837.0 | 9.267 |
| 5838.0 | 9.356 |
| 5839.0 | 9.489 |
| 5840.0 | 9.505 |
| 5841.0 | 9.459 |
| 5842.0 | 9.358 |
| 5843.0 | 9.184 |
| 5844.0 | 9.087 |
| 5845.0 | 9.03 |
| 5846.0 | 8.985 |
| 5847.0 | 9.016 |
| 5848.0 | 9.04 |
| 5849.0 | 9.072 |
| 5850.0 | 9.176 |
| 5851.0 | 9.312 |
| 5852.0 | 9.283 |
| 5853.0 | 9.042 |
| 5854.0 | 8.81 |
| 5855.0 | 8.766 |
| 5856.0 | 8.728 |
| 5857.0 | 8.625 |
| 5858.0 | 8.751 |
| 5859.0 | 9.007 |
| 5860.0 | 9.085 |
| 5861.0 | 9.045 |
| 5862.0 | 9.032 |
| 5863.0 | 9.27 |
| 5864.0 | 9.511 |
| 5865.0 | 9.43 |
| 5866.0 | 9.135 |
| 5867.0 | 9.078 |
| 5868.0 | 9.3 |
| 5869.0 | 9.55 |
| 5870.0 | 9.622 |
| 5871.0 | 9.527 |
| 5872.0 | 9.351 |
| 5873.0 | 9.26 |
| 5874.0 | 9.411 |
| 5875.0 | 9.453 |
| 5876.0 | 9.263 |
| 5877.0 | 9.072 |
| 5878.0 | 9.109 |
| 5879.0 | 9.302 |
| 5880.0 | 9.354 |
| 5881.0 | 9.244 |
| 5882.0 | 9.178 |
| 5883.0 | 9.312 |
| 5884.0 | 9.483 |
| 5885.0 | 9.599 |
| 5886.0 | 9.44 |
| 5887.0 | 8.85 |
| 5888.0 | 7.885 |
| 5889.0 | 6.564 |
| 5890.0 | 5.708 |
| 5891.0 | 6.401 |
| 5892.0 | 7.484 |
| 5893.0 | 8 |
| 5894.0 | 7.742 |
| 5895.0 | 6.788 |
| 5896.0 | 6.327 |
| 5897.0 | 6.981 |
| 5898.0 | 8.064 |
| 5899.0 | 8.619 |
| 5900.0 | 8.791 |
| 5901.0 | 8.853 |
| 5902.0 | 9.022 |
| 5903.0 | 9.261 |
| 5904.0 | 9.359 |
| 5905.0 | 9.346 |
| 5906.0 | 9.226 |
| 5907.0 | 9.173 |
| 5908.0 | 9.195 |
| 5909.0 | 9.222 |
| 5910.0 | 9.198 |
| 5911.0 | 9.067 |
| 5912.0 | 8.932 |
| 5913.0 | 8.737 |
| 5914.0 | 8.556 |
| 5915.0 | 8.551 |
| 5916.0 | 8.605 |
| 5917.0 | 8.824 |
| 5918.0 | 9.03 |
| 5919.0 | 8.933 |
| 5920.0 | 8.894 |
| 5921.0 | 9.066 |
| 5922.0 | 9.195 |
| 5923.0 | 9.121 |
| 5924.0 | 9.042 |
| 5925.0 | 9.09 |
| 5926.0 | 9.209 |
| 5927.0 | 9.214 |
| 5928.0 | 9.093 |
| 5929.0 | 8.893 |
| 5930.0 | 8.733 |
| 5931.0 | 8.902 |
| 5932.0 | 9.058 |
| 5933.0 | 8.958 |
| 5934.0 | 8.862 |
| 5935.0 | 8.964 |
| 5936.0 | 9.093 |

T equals -0.7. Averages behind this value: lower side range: 9.3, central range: 9.28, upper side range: 8.81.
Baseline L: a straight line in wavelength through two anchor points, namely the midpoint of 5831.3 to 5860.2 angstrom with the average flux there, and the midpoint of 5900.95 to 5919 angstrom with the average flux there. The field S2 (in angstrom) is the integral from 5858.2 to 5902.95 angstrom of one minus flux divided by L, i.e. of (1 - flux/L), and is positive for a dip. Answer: 1.8 angstrom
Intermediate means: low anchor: 9.14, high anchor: 9.01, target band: 8.7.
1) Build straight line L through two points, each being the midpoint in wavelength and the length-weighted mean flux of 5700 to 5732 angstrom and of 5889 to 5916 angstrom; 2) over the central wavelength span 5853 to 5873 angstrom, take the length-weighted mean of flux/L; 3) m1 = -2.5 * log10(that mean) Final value -0.08 mag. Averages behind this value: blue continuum 9.24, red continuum 8.3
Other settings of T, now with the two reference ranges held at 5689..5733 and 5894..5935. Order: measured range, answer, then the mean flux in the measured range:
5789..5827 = -1.01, 9.28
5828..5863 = -0.68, 9.13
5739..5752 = -0.28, 9.39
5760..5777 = -0.39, 9.34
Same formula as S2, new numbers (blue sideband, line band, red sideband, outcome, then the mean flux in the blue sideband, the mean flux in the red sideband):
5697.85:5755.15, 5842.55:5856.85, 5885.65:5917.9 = -0.7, 9.3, 8.34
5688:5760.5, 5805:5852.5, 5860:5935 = -1.1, 9.31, 8.83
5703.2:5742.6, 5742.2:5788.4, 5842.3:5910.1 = -0.5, 9.3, 8.83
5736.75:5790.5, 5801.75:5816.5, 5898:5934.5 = 0.1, 9.28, 8.98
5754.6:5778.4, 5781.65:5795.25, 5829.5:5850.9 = 0.4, 9.33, 9.23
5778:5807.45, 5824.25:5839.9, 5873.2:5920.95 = -0.5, 9.2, 8.63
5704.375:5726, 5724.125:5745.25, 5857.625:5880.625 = -0.7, 9.17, 9.26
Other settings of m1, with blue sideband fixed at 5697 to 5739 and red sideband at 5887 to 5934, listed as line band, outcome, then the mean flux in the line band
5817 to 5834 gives -0.057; 9.35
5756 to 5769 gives -0.024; 9.32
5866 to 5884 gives -0.076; 9.32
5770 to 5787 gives -0.013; 9.17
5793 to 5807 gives -0.048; 9.37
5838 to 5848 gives -0.051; 9.23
